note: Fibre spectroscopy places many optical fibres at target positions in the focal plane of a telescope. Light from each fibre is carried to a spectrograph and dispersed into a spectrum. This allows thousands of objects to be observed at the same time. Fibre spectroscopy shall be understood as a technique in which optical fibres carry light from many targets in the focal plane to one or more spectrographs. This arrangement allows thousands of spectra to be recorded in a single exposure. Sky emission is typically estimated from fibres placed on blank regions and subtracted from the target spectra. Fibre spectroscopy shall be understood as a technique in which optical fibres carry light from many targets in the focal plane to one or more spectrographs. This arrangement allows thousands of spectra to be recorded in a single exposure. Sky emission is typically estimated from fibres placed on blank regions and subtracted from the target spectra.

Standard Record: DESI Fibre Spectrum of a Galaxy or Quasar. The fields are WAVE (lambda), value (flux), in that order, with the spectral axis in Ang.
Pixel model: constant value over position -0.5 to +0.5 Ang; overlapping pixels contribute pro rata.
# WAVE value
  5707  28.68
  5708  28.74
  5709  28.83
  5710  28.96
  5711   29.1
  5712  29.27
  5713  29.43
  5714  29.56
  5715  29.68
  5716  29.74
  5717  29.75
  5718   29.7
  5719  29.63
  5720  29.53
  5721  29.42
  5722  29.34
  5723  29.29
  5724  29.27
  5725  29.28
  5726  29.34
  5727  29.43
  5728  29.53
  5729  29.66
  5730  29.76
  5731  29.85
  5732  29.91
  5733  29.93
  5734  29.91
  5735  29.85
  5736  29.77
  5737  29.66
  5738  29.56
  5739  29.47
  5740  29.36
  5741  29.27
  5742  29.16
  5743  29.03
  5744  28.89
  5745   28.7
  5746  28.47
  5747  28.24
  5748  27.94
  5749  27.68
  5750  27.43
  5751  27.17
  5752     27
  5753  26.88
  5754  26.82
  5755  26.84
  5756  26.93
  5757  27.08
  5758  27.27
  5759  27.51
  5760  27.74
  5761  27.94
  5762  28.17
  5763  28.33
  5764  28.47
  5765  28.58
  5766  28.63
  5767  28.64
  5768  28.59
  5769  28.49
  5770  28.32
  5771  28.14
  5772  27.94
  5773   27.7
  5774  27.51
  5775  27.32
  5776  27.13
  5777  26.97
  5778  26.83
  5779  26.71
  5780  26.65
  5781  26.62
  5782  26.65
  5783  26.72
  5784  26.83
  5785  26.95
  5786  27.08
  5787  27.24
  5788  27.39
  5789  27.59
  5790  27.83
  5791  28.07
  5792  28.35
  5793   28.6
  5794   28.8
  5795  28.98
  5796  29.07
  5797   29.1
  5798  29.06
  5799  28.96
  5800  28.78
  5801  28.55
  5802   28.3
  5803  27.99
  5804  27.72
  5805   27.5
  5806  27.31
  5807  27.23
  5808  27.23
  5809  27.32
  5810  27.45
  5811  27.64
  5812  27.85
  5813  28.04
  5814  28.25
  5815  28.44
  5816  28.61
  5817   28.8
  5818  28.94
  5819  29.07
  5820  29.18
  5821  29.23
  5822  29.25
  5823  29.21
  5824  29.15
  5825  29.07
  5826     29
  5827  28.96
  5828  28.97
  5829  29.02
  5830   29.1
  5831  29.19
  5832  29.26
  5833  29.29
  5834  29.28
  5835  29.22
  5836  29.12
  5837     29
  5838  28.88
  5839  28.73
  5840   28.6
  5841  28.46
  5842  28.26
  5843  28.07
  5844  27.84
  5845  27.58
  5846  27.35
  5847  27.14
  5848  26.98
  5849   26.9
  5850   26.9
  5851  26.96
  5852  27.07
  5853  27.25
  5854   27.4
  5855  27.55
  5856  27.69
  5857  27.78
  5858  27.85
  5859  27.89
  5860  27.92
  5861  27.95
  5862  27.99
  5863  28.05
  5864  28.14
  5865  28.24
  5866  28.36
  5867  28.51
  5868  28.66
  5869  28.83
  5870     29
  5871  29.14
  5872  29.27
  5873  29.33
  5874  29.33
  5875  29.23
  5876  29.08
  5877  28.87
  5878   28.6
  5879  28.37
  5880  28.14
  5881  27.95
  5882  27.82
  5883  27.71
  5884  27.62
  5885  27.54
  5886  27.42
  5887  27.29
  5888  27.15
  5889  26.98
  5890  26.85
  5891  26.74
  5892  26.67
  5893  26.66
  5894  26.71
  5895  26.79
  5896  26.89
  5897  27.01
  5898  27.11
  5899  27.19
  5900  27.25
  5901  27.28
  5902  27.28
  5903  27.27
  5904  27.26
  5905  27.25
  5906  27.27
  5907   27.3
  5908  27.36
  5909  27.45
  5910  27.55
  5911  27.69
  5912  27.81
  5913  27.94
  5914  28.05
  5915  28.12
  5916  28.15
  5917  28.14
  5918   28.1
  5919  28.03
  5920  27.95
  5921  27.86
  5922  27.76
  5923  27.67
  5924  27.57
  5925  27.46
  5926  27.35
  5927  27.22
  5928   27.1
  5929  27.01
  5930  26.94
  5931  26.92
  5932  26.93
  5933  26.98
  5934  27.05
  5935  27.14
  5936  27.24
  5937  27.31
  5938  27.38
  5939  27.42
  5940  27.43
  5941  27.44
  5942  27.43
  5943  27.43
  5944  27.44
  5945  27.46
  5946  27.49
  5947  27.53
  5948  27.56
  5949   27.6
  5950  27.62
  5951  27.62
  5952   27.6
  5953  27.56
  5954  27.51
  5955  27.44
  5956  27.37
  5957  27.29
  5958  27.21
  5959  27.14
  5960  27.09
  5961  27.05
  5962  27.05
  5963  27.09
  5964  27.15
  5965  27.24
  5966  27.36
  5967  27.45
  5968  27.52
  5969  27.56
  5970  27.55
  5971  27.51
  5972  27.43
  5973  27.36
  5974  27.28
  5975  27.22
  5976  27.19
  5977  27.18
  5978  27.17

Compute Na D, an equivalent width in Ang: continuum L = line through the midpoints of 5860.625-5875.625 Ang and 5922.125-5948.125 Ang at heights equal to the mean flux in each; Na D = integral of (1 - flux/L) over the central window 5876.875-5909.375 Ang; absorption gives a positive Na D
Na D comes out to 0.9 Ang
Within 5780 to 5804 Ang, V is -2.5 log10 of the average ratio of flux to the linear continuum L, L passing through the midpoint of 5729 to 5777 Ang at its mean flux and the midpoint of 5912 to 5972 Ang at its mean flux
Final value 0.009 mag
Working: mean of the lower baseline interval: 28.4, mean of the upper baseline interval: 27.5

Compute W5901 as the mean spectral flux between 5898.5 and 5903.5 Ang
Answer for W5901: 27.3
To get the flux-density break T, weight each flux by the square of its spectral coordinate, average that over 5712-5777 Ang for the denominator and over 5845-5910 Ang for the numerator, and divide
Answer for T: 1.0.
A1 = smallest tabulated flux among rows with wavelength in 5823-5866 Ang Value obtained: 26.9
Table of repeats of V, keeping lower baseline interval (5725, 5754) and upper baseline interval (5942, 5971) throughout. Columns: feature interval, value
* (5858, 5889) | -0.01 mag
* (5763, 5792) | 0.04 mag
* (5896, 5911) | 0.02 mag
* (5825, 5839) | -0.03 mag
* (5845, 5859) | 0.03 mag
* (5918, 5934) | 0.01 mag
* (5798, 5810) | 0.02 mag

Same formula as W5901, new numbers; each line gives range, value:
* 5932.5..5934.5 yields 27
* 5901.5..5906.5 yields 27.3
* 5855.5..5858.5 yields 27.8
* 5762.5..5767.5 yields 28.5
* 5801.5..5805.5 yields 27.9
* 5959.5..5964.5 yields 27.1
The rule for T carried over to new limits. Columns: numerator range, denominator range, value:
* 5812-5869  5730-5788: 1.04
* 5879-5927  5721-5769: 1.01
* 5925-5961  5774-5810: 1.04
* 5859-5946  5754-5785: 1.05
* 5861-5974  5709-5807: 1.03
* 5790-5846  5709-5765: 1.02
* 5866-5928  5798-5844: 1.00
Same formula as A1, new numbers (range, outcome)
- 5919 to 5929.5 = 27.01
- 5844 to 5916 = 26.66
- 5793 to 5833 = 27.23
